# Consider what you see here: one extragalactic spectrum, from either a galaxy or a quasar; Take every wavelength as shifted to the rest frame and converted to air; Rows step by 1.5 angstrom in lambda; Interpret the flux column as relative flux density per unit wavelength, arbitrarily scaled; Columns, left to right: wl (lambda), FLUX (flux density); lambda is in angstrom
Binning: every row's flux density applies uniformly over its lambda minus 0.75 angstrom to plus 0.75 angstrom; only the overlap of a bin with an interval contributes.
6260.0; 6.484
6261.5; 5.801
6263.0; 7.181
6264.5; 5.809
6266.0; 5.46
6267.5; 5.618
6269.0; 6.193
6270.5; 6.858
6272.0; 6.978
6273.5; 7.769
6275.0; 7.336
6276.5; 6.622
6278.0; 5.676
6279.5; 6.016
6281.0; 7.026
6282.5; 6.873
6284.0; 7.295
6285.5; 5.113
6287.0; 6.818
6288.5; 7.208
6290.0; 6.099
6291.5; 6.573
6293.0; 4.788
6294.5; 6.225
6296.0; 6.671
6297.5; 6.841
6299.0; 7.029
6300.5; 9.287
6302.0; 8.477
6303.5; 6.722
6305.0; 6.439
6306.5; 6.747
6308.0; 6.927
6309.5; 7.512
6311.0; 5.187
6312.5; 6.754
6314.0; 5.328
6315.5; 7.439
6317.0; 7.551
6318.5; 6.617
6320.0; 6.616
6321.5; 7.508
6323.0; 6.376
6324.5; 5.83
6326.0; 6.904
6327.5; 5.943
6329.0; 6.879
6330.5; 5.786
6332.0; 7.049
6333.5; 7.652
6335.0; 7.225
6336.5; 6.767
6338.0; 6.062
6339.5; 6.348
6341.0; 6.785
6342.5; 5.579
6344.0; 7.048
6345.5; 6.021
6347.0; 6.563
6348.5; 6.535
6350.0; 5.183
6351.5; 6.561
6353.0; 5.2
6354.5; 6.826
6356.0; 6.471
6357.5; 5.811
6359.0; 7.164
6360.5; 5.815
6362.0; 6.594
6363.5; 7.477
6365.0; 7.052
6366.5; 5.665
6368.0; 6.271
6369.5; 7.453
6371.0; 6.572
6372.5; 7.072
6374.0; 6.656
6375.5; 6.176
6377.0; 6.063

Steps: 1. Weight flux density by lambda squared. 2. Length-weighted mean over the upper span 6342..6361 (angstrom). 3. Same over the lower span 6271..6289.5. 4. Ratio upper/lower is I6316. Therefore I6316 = 0.95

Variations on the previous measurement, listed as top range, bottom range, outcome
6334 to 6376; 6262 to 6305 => 0.99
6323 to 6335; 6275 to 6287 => 1.04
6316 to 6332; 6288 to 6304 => 0.97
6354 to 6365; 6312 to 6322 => 0.98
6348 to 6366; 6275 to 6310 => 0.97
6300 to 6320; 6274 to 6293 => 1.08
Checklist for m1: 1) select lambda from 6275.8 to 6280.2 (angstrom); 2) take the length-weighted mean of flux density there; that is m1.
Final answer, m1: 6.1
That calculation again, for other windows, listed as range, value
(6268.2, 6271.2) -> 6.5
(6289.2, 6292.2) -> 6.35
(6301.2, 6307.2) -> 7.12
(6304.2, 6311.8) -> 6.56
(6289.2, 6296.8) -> 6.08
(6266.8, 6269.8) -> 5.93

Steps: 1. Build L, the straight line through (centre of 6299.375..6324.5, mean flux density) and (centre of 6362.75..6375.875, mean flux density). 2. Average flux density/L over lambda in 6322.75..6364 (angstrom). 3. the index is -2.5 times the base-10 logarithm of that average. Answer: 0.06 mag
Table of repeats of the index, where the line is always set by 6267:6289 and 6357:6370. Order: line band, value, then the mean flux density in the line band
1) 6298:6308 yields -0.121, 7.4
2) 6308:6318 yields -0.006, 6.65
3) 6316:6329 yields -0.014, 6.7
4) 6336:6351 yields 0.053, 6.29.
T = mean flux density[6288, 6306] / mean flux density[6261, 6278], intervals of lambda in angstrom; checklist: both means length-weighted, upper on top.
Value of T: 1.06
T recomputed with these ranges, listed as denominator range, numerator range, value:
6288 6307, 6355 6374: 0.97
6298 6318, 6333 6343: 0.94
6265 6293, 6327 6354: 0.99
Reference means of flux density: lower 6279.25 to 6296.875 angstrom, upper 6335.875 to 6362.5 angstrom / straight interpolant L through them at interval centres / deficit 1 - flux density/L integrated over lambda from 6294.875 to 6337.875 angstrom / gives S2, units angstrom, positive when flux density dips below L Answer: -3.3 angstrom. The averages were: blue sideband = 6.41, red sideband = 6.29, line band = 6.84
